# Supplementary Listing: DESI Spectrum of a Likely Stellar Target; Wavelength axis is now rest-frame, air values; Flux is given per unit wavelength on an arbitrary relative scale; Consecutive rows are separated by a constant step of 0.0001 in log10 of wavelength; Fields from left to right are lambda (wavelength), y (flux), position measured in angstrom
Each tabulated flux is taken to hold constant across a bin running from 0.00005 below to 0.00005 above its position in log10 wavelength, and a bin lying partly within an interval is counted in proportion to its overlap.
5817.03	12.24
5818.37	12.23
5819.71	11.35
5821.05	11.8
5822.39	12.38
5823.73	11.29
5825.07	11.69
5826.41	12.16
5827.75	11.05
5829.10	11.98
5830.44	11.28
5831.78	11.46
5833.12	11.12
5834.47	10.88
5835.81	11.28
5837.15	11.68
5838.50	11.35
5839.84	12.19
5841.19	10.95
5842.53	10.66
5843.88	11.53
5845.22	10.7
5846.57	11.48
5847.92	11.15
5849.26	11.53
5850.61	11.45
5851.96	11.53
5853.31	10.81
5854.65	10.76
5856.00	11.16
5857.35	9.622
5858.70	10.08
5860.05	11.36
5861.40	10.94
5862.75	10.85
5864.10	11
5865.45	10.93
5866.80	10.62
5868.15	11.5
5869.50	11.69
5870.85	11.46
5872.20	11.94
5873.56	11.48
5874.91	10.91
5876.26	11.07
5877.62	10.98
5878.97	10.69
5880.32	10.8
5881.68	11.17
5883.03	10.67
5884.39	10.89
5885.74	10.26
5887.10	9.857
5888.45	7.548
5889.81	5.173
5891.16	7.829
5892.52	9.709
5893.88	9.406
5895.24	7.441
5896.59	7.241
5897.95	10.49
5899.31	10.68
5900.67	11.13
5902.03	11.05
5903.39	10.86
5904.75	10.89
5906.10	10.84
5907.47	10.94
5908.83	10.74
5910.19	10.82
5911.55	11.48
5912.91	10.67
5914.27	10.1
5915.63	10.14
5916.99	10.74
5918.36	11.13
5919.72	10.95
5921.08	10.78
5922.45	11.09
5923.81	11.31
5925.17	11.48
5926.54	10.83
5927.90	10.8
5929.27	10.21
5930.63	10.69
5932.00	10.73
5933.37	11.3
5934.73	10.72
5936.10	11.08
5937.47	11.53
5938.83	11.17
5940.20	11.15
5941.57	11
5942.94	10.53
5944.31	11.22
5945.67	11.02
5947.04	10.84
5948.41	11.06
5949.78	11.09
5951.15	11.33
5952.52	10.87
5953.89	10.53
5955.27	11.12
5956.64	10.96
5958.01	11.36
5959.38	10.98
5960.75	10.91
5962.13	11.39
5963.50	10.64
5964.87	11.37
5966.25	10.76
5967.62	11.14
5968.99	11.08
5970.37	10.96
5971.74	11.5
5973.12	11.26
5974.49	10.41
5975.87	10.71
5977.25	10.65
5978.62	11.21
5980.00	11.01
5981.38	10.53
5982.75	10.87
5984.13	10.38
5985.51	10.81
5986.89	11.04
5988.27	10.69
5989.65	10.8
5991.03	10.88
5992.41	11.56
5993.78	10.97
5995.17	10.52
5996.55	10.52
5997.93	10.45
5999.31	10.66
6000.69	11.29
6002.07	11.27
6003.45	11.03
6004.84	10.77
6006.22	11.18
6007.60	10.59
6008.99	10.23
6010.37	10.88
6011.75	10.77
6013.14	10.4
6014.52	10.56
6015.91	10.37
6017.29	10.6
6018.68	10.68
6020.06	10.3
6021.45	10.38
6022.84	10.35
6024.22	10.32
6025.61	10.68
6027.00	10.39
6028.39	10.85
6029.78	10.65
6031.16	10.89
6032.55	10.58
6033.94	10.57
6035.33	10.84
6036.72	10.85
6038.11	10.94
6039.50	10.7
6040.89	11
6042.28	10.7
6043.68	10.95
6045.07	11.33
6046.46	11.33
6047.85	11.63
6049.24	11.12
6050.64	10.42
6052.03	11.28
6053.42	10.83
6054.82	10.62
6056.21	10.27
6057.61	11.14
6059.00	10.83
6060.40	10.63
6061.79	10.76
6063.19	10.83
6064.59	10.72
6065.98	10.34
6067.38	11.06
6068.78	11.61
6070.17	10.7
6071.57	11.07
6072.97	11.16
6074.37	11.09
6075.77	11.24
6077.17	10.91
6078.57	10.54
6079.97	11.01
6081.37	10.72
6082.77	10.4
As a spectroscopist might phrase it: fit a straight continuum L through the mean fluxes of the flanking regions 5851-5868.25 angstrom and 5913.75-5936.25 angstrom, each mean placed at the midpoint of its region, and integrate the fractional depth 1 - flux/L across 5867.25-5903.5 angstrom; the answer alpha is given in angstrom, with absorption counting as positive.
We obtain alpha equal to 2.4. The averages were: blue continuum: 10.8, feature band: 10.1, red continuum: 10.8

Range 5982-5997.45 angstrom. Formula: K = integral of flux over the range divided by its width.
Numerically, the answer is 10.8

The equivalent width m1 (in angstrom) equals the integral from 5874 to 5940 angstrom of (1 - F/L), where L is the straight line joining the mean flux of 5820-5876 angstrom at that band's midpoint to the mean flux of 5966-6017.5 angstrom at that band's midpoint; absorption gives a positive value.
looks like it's 4.0 angstrom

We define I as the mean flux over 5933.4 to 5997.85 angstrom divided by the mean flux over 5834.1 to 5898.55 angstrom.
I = 1.04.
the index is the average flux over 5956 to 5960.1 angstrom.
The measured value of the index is 11.1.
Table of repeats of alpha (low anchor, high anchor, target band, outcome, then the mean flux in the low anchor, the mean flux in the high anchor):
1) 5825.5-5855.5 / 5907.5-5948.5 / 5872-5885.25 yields 0.1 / 11.3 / 10.9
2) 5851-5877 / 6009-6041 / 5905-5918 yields 0.2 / 11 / 10.6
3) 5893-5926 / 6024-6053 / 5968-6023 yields -0.2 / 10.5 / 10.9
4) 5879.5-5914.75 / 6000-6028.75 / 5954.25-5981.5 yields -1.6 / 9.95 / 10.7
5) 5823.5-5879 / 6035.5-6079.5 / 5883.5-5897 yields 3.1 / 11.2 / 10.9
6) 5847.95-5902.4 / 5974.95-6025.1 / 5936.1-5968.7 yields -1.4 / 10.4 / 10.7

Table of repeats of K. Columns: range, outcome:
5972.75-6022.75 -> 10.7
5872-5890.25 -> 10.3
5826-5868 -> 11.1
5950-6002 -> 10.9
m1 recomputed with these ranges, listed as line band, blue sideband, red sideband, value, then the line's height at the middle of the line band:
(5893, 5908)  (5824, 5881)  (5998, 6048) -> 1.3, 11.1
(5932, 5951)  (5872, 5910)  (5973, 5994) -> -1.0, 10.5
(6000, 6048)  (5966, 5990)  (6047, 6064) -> 0.5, 10.9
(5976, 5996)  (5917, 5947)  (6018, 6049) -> 0.0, 10.9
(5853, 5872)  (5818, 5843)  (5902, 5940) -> 0.6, 11.3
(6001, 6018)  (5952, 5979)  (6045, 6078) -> 0.4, 11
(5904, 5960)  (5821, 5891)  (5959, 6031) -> -0.4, 10.9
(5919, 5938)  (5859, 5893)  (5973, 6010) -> -0.6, 10.6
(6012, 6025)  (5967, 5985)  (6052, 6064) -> 0.5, 10.8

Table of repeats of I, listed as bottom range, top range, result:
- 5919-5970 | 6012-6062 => 0.98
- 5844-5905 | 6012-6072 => 1.03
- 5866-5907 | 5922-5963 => 1.08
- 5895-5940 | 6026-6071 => 1.01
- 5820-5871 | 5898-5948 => 0.97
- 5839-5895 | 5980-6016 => 1.02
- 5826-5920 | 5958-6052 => 1.01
